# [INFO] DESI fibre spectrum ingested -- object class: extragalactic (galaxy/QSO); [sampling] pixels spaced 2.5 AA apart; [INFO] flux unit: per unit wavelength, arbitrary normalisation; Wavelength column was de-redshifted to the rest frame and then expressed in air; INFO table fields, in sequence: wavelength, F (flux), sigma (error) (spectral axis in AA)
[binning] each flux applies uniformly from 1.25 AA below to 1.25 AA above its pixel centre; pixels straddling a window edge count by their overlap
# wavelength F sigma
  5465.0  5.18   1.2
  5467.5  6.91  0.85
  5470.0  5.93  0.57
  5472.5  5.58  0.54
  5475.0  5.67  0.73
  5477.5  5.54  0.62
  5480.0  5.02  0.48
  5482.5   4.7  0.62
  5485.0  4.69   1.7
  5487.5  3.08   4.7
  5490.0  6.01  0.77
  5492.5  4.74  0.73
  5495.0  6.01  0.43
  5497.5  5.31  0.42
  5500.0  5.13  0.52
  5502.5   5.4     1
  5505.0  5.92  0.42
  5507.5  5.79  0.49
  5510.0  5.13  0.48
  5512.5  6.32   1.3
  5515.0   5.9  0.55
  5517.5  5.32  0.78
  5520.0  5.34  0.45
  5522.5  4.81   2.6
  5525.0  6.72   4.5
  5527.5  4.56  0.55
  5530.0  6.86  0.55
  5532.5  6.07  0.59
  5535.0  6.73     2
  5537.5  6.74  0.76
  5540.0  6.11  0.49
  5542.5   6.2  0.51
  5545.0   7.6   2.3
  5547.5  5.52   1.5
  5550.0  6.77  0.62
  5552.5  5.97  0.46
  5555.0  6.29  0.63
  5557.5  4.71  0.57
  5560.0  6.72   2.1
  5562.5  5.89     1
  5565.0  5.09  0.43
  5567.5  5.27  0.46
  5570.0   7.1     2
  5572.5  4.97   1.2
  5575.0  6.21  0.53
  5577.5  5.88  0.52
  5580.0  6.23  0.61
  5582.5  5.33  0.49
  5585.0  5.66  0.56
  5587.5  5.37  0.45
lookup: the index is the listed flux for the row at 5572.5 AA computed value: 4.97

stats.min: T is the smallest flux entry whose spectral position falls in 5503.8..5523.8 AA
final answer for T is 4.81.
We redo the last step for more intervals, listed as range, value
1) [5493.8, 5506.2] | 5.13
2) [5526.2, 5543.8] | 4.56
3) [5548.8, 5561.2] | 4.71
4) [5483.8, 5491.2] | 3.08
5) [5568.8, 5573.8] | 4.97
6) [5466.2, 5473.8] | 5.58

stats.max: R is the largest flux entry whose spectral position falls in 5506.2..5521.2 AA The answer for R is 6.32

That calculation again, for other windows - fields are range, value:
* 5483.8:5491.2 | 6.01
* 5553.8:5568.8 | 6.72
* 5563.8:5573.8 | 7.1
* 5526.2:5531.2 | 6.86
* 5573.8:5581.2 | 6.23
